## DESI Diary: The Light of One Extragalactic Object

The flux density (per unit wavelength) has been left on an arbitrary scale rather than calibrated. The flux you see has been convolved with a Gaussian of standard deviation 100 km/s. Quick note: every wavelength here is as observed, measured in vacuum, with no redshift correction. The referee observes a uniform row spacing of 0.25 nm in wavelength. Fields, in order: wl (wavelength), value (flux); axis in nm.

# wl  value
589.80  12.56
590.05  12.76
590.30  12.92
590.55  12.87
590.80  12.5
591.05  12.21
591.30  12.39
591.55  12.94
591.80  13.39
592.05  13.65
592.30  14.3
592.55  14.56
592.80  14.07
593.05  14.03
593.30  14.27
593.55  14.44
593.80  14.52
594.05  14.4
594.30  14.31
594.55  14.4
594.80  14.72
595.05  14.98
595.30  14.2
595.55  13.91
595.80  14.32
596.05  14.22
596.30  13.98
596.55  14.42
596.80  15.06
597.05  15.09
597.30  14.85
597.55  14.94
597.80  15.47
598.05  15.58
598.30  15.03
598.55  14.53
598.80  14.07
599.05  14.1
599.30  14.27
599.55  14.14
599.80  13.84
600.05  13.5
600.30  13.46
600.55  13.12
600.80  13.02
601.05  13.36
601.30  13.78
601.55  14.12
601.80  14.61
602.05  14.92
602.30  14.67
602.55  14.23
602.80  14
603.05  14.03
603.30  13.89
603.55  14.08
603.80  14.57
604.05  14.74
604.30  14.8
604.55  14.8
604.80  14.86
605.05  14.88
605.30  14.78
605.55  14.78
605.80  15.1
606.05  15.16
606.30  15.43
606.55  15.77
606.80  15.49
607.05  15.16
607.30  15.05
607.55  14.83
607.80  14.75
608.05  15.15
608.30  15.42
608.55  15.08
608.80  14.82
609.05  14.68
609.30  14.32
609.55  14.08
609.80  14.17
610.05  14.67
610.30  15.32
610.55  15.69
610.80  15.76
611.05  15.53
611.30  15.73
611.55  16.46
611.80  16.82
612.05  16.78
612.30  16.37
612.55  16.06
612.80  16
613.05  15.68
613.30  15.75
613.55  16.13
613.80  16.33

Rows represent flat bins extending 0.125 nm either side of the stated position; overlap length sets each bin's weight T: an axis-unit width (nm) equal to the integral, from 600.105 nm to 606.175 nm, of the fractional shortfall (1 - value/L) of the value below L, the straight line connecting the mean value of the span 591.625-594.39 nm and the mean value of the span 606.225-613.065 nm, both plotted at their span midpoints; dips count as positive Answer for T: 0.243 nm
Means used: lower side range 14.2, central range 14.3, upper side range 15.4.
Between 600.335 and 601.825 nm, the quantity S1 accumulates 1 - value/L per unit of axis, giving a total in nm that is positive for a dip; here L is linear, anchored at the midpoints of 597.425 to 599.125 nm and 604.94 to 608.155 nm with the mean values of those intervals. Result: 0.13 nm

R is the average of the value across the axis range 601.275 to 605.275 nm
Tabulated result 14.5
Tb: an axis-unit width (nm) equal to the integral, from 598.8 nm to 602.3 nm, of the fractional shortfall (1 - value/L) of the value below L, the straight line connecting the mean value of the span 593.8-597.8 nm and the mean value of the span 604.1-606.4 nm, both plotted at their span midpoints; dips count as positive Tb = 0.20 nm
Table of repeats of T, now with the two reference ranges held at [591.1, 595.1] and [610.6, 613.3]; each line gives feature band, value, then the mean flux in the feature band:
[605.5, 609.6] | 0.15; 15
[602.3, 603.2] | 0.06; 14.2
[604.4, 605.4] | 0.03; 14.8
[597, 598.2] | -0.05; 15.2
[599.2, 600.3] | 0.07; 13.9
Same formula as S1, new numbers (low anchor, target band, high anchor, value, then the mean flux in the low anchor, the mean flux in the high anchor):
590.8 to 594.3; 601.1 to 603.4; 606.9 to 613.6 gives 0.068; 13.8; 15.4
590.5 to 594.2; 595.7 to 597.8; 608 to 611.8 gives -0.093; 13.7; 15.2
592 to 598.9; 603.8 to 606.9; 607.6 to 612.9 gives 0.017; 14.5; 15.4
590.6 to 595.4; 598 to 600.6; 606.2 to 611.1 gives 0.039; 13.9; 15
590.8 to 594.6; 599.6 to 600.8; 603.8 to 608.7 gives 0.084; 13.8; 15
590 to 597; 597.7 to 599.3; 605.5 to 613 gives -0.042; 13.9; 15.4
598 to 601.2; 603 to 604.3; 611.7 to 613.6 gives 0.029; 14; 16.2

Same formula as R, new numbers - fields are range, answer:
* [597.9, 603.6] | 14.1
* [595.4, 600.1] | 14.5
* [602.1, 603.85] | 14.2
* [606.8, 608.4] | 15.1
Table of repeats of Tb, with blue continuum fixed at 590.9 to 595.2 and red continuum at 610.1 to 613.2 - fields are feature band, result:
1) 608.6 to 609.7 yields 0.08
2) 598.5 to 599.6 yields 0.03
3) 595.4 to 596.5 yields 0.01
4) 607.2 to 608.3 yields 0.04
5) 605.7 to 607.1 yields 0.00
